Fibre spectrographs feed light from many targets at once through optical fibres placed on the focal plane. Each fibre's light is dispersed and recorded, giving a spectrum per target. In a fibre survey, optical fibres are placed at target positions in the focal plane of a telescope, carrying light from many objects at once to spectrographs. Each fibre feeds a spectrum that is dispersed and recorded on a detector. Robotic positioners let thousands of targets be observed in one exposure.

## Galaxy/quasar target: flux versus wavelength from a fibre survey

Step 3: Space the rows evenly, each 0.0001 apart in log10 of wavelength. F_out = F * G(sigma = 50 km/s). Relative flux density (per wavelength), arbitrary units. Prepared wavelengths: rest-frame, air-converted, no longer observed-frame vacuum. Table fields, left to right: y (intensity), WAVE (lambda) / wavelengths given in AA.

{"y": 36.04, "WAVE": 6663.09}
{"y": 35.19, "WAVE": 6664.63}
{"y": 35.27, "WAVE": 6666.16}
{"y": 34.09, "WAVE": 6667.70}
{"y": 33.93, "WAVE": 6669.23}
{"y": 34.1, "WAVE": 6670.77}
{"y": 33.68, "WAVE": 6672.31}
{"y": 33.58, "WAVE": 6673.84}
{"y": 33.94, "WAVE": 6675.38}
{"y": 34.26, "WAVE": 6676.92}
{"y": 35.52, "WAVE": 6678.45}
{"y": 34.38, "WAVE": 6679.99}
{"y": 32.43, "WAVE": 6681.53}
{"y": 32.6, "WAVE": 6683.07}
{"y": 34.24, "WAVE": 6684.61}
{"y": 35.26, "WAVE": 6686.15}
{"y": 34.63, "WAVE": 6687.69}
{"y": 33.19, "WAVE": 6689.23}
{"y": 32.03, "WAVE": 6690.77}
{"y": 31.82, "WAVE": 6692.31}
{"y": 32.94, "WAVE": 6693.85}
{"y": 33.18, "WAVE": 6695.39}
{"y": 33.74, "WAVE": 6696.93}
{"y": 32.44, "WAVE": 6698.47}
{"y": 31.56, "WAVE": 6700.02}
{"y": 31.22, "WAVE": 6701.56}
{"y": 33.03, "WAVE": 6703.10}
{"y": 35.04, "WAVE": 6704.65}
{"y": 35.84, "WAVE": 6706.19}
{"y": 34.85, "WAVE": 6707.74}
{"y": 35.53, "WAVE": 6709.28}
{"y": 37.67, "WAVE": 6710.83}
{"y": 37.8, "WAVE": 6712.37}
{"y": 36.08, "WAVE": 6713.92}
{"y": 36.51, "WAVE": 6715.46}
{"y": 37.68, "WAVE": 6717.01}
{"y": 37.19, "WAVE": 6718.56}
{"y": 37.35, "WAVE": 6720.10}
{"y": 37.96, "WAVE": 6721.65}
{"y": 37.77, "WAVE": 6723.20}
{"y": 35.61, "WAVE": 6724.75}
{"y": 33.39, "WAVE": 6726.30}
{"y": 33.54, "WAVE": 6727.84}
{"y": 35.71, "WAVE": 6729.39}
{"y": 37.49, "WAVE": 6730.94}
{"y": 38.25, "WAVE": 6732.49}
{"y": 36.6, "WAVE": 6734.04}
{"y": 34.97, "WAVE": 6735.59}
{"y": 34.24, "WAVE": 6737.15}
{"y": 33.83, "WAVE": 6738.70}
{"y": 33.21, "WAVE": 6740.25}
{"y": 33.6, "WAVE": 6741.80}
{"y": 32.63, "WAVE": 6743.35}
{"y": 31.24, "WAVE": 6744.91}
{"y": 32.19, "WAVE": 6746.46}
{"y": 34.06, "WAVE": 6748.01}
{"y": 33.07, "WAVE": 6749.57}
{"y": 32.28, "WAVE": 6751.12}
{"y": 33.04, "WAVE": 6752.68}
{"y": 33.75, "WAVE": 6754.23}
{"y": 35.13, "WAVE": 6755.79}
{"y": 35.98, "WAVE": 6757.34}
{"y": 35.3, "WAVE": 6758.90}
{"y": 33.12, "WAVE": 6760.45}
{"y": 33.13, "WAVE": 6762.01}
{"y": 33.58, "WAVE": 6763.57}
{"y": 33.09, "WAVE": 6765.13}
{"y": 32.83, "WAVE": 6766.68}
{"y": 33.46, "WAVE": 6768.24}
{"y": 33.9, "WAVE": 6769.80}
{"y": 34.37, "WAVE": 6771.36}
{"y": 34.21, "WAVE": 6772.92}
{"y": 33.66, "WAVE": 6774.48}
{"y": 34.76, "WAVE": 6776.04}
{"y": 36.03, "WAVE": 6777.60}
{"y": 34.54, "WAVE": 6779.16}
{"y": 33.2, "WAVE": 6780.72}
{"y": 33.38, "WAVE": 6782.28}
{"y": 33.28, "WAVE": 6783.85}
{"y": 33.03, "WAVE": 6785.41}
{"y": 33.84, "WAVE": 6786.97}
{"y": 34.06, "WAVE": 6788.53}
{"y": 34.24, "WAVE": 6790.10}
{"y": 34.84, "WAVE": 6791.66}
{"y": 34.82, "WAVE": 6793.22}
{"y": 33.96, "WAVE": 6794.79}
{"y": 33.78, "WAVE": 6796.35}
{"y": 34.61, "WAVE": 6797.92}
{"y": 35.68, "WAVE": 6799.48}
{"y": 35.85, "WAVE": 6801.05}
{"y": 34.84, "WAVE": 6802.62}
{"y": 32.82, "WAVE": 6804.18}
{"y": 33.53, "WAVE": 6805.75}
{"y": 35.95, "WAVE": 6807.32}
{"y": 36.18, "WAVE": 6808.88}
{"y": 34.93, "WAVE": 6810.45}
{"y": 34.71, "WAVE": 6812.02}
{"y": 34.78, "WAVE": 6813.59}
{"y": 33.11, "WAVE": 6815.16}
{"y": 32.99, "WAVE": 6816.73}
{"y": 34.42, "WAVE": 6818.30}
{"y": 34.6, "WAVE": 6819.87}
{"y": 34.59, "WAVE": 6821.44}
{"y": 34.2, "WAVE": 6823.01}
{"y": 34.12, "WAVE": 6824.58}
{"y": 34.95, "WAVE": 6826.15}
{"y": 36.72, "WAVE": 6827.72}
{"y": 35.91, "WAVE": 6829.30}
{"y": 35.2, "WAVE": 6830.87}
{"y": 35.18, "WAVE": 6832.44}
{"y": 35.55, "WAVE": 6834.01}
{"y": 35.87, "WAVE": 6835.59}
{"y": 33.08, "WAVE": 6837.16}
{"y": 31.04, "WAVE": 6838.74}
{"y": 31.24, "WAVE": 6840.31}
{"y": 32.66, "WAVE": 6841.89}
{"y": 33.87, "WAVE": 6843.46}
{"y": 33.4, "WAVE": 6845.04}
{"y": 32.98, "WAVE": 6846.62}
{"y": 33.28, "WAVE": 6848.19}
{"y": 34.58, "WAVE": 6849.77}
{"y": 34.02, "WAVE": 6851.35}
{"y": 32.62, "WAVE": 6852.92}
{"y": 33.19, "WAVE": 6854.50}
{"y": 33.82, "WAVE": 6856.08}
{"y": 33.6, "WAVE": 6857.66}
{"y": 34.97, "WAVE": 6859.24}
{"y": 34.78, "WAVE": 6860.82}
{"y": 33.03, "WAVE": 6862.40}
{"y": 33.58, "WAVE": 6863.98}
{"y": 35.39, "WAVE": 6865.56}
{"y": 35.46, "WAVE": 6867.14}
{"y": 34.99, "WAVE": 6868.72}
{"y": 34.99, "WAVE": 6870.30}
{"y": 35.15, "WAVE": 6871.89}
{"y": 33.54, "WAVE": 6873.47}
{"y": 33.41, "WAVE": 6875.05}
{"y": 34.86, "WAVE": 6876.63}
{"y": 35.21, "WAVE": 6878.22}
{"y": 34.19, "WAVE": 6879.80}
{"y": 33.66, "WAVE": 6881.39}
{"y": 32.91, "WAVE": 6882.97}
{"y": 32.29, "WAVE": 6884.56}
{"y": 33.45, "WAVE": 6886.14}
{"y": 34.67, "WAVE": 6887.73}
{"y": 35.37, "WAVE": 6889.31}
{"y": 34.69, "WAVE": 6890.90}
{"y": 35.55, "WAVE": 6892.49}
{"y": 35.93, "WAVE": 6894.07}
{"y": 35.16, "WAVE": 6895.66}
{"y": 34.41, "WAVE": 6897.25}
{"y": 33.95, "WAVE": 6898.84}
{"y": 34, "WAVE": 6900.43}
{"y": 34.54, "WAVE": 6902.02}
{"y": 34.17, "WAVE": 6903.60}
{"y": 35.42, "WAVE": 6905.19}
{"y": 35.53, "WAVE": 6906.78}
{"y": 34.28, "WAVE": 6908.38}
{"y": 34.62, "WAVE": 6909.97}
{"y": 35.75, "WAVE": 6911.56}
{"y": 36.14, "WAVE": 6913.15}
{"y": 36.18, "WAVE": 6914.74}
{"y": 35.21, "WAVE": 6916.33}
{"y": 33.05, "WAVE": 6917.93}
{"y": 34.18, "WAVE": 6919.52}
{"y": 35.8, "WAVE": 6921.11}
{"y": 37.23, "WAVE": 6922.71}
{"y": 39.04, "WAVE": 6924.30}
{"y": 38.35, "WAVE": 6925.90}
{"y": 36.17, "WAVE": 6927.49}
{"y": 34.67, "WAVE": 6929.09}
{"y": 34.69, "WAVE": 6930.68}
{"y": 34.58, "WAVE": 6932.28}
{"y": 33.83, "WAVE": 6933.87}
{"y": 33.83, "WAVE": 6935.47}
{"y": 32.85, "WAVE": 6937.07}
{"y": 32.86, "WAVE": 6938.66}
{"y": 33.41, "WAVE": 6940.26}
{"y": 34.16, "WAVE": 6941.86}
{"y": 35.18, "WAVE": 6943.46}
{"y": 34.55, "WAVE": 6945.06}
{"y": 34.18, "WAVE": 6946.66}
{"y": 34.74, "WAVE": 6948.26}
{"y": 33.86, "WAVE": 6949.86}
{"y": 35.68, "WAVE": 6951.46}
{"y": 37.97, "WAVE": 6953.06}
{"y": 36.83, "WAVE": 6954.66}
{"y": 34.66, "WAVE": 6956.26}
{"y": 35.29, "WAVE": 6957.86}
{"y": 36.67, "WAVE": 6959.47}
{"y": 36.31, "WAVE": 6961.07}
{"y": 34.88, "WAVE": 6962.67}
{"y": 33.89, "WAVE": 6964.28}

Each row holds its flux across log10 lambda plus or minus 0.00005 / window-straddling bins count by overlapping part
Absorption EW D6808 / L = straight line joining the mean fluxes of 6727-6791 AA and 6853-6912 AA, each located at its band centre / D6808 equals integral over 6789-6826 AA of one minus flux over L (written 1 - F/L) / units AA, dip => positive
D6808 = -0.3 AA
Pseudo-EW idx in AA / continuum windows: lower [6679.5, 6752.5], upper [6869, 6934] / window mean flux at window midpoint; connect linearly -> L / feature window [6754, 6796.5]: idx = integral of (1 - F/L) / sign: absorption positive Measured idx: 0.7 AA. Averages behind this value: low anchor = 34.5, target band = 34.1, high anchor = 34.9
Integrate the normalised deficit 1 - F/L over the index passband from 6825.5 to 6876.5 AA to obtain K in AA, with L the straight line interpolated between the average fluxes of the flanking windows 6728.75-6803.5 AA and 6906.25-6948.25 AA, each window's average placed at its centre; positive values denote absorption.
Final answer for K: 0.7 AA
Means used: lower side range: 34.2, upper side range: 35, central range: 34.1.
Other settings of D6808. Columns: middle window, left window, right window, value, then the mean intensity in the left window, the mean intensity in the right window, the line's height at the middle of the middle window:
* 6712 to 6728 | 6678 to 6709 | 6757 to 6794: -1.4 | 33.5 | 34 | 33.7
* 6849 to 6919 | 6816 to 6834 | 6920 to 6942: 1.1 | 34.9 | 35.1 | 35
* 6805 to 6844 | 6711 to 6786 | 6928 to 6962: 0.4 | 34.6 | 34.8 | 34.7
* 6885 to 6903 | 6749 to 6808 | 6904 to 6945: 0.1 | 34.1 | 35.1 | 34.9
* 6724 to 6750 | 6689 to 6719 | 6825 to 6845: 0.0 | 34.5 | 34.2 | 34.4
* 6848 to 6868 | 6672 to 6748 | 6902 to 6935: 0.6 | 34.6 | 35.4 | 35.2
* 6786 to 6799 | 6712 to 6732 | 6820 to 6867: 0.3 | 36.5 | 34.1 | 35.1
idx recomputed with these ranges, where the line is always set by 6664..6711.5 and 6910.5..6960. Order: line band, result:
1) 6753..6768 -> 0.1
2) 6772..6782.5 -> 0.0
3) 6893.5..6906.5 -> 0.1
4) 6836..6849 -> 0.7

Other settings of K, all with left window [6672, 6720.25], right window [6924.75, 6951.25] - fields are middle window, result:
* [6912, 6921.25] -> -0.1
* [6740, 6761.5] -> 0.6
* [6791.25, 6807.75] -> 0.0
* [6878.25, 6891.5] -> 0.2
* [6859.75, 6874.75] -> 0.0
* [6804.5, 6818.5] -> 0.0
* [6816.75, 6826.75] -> 0.0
